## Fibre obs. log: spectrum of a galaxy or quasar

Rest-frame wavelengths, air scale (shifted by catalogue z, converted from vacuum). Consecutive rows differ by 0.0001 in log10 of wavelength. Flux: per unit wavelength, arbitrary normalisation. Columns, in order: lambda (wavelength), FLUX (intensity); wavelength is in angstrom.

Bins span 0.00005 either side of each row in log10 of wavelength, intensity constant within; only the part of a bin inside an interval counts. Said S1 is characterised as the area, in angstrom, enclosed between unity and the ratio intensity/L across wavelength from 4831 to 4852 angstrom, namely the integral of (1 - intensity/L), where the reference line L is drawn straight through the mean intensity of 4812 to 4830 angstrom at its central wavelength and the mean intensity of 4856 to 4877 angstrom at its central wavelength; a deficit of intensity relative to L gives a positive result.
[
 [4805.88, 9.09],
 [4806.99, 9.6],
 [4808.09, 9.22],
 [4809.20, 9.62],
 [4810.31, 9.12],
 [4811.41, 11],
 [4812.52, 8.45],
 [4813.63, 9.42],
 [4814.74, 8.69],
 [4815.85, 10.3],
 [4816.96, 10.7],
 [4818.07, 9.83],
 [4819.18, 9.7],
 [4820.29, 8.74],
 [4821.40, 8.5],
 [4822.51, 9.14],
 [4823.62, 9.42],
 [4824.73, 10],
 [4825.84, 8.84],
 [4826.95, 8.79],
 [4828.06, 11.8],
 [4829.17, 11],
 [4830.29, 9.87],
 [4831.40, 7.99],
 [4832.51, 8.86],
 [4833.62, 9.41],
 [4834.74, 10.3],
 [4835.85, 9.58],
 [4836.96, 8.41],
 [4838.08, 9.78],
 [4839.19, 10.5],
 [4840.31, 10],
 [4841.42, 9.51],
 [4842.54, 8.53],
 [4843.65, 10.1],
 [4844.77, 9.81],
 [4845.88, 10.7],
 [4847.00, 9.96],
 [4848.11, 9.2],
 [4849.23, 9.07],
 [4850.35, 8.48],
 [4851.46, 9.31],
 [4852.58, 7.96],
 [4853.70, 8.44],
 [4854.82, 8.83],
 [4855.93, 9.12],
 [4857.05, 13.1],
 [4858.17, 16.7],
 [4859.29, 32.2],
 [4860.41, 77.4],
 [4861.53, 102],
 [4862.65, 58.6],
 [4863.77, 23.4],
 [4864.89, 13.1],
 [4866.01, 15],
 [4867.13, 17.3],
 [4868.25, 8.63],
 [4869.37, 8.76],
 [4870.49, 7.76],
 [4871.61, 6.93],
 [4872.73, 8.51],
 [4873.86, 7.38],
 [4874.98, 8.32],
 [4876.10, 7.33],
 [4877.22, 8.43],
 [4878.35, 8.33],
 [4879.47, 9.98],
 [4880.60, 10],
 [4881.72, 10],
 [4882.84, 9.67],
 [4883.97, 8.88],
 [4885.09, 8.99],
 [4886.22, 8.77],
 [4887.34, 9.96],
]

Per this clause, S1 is 8.3 angstrom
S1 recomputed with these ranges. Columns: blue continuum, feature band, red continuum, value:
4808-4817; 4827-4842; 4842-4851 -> -0.3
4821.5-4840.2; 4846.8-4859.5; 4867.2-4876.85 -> -3.5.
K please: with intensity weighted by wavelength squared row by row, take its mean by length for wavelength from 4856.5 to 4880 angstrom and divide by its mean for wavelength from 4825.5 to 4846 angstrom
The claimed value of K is 2.3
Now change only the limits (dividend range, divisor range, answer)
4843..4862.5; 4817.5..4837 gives 2.29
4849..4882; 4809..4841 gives 1.93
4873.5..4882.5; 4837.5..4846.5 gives 0.90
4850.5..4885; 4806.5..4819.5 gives 1.89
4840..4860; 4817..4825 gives 1.26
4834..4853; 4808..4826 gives 1.01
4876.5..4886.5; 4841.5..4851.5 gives 0.99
